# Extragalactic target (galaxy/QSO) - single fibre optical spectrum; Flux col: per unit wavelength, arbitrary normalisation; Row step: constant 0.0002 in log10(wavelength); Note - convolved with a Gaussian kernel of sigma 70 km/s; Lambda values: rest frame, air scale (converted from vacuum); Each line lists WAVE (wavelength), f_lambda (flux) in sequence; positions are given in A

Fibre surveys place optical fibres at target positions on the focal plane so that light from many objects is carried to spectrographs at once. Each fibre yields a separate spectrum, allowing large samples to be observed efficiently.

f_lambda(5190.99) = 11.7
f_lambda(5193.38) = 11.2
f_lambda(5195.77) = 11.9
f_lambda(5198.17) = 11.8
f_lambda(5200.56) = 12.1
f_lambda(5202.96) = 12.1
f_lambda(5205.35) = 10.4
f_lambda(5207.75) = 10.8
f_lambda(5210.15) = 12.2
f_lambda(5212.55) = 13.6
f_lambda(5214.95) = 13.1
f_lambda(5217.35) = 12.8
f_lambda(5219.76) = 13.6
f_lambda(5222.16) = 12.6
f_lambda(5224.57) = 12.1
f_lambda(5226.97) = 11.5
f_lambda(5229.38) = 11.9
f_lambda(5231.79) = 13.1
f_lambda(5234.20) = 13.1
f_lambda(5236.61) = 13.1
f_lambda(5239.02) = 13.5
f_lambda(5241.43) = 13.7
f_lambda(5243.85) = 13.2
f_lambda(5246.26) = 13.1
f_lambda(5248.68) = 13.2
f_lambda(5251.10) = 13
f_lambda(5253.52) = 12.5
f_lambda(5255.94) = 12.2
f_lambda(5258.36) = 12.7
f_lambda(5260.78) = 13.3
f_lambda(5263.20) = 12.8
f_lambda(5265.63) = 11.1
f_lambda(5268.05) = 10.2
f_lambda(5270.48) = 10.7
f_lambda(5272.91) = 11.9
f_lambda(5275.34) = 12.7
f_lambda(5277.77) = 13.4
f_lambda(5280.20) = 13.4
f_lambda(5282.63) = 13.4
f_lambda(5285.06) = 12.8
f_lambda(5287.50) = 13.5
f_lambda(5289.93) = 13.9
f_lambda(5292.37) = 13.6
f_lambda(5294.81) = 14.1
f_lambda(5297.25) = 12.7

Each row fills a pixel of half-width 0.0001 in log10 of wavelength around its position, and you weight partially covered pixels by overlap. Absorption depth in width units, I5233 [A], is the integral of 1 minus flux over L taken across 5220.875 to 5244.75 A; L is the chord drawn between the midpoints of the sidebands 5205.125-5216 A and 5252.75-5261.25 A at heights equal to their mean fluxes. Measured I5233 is -0.8 A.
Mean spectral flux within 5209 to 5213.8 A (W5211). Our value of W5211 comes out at 12.9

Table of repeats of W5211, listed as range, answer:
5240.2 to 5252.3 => 13.2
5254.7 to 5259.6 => 12.5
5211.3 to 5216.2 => 13.3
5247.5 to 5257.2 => 12.7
